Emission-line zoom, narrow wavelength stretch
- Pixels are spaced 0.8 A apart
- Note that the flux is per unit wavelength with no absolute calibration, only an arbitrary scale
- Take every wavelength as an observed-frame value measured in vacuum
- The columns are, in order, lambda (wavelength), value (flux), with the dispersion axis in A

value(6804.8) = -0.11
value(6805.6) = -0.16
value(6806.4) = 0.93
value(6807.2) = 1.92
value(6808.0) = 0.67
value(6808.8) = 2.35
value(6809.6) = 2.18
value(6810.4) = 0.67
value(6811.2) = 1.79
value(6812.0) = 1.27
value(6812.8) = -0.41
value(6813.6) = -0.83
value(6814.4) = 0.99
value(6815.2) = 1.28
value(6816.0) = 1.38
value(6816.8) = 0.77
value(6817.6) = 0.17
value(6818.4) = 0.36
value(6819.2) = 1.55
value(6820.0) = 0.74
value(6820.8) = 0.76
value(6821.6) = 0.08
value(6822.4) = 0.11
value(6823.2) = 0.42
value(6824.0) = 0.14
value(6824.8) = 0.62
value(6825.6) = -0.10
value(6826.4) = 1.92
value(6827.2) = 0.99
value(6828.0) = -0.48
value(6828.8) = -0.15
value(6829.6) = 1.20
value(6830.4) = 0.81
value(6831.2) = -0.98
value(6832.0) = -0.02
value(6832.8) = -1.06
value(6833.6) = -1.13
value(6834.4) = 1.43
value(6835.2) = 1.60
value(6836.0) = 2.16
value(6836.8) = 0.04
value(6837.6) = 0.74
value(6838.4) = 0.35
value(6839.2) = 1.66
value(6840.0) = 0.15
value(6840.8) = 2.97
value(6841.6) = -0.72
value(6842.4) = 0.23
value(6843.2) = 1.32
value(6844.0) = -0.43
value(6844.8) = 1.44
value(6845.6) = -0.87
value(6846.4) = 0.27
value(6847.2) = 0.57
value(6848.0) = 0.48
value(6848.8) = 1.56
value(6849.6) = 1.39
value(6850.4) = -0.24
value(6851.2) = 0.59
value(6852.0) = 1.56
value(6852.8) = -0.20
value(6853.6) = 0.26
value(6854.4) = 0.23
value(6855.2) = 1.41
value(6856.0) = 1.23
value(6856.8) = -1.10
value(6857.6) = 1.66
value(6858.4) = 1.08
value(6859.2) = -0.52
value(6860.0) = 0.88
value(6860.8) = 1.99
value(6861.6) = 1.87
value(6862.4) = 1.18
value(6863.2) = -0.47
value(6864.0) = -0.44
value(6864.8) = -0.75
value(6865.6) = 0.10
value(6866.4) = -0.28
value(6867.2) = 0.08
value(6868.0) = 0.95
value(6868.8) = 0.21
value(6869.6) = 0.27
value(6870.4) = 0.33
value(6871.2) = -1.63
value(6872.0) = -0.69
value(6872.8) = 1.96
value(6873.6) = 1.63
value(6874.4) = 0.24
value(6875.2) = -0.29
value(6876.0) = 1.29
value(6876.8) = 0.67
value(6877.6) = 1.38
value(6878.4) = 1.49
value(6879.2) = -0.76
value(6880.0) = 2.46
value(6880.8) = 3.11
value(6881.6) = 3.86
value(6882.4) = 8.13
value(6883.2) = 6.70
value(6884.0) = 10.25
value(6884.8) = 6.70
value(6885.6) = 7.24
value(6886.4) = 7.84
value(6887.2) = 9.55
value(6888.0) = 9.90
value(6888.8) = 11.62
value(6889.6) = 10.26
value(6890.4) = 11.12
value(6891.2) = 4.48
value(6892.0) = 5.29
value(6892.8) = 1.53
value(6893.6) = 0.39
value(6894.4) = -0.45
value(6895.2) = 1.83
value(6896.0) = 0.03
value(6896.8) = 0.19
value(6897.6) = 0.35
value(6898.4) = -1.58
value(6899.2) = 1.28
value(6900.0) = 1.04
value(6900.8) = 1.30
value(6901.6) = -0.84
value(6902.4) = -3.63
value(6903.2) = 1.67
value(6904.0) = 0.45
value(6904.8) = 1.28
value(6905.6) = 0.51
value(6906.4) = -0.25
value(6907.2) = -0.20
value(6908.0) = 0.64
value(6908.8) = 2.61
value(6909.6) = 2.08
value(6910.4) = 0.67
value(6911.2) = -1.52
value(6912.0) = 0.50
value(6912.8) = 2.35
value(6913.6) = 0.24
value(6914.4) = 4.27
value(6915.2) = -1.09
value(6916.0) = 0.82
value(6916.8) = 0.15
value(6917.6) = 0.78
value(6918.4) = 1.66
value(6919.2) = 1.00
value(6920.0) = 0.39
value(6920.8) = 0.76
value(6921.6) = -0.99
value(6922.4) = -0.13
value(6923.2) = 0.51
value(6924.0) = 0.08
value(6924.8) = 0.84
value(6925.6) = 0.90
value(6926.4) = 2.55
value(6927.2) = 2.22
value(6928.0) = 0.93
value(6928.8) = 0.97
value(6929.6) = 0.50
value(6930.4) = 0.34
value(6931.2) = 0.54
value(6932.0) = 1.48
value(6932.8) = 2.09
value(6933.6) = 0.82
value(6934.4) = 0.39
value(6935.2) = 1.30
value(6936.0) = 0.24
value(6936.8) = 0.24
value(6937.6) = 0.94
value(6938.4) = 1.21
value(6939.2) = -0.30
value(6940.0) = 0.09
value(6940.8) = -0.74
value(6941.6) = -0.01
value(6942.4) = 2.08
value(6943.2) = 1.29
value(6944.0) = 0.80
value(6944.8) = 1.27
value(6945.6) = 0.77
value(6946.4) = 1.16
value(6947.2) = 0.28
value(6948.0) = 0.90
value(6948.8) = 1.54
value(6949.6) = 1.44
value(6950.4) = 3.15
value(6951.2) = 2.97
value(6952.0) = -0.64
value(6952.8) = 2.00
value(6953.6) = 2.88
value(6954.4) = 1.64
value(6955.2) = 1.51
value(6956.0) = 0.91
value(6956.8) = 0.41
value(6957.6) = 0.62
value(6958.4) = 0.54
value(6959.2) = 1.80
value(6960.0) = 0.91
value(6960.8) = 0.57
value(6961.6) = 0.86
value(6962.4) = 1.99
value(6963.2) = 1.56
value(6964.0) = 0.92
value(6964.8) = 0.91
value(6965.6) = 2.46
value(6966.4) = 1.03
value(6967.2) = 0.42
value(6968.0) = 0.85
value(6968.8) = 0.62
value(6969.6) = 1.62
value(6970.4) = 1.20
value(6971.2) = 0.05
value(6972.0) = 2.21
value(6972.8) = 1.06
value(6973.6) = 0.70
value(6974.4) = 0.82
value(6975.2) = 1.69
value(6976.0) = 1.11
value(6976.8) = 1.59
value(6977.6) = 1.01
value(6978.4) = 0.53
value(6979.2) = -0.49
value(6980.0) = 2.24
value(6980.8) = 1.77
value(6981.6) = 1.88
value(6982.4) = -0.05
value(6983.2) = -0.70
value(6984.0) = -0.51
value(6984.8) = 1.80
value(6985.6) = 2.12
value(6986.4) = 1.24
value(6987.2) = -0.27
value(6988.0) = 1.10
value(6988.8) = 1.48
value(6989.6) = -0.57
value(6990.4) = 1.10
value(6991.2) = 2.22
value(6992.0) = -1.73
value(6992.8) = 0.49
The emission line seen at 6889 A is [O II] 3727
